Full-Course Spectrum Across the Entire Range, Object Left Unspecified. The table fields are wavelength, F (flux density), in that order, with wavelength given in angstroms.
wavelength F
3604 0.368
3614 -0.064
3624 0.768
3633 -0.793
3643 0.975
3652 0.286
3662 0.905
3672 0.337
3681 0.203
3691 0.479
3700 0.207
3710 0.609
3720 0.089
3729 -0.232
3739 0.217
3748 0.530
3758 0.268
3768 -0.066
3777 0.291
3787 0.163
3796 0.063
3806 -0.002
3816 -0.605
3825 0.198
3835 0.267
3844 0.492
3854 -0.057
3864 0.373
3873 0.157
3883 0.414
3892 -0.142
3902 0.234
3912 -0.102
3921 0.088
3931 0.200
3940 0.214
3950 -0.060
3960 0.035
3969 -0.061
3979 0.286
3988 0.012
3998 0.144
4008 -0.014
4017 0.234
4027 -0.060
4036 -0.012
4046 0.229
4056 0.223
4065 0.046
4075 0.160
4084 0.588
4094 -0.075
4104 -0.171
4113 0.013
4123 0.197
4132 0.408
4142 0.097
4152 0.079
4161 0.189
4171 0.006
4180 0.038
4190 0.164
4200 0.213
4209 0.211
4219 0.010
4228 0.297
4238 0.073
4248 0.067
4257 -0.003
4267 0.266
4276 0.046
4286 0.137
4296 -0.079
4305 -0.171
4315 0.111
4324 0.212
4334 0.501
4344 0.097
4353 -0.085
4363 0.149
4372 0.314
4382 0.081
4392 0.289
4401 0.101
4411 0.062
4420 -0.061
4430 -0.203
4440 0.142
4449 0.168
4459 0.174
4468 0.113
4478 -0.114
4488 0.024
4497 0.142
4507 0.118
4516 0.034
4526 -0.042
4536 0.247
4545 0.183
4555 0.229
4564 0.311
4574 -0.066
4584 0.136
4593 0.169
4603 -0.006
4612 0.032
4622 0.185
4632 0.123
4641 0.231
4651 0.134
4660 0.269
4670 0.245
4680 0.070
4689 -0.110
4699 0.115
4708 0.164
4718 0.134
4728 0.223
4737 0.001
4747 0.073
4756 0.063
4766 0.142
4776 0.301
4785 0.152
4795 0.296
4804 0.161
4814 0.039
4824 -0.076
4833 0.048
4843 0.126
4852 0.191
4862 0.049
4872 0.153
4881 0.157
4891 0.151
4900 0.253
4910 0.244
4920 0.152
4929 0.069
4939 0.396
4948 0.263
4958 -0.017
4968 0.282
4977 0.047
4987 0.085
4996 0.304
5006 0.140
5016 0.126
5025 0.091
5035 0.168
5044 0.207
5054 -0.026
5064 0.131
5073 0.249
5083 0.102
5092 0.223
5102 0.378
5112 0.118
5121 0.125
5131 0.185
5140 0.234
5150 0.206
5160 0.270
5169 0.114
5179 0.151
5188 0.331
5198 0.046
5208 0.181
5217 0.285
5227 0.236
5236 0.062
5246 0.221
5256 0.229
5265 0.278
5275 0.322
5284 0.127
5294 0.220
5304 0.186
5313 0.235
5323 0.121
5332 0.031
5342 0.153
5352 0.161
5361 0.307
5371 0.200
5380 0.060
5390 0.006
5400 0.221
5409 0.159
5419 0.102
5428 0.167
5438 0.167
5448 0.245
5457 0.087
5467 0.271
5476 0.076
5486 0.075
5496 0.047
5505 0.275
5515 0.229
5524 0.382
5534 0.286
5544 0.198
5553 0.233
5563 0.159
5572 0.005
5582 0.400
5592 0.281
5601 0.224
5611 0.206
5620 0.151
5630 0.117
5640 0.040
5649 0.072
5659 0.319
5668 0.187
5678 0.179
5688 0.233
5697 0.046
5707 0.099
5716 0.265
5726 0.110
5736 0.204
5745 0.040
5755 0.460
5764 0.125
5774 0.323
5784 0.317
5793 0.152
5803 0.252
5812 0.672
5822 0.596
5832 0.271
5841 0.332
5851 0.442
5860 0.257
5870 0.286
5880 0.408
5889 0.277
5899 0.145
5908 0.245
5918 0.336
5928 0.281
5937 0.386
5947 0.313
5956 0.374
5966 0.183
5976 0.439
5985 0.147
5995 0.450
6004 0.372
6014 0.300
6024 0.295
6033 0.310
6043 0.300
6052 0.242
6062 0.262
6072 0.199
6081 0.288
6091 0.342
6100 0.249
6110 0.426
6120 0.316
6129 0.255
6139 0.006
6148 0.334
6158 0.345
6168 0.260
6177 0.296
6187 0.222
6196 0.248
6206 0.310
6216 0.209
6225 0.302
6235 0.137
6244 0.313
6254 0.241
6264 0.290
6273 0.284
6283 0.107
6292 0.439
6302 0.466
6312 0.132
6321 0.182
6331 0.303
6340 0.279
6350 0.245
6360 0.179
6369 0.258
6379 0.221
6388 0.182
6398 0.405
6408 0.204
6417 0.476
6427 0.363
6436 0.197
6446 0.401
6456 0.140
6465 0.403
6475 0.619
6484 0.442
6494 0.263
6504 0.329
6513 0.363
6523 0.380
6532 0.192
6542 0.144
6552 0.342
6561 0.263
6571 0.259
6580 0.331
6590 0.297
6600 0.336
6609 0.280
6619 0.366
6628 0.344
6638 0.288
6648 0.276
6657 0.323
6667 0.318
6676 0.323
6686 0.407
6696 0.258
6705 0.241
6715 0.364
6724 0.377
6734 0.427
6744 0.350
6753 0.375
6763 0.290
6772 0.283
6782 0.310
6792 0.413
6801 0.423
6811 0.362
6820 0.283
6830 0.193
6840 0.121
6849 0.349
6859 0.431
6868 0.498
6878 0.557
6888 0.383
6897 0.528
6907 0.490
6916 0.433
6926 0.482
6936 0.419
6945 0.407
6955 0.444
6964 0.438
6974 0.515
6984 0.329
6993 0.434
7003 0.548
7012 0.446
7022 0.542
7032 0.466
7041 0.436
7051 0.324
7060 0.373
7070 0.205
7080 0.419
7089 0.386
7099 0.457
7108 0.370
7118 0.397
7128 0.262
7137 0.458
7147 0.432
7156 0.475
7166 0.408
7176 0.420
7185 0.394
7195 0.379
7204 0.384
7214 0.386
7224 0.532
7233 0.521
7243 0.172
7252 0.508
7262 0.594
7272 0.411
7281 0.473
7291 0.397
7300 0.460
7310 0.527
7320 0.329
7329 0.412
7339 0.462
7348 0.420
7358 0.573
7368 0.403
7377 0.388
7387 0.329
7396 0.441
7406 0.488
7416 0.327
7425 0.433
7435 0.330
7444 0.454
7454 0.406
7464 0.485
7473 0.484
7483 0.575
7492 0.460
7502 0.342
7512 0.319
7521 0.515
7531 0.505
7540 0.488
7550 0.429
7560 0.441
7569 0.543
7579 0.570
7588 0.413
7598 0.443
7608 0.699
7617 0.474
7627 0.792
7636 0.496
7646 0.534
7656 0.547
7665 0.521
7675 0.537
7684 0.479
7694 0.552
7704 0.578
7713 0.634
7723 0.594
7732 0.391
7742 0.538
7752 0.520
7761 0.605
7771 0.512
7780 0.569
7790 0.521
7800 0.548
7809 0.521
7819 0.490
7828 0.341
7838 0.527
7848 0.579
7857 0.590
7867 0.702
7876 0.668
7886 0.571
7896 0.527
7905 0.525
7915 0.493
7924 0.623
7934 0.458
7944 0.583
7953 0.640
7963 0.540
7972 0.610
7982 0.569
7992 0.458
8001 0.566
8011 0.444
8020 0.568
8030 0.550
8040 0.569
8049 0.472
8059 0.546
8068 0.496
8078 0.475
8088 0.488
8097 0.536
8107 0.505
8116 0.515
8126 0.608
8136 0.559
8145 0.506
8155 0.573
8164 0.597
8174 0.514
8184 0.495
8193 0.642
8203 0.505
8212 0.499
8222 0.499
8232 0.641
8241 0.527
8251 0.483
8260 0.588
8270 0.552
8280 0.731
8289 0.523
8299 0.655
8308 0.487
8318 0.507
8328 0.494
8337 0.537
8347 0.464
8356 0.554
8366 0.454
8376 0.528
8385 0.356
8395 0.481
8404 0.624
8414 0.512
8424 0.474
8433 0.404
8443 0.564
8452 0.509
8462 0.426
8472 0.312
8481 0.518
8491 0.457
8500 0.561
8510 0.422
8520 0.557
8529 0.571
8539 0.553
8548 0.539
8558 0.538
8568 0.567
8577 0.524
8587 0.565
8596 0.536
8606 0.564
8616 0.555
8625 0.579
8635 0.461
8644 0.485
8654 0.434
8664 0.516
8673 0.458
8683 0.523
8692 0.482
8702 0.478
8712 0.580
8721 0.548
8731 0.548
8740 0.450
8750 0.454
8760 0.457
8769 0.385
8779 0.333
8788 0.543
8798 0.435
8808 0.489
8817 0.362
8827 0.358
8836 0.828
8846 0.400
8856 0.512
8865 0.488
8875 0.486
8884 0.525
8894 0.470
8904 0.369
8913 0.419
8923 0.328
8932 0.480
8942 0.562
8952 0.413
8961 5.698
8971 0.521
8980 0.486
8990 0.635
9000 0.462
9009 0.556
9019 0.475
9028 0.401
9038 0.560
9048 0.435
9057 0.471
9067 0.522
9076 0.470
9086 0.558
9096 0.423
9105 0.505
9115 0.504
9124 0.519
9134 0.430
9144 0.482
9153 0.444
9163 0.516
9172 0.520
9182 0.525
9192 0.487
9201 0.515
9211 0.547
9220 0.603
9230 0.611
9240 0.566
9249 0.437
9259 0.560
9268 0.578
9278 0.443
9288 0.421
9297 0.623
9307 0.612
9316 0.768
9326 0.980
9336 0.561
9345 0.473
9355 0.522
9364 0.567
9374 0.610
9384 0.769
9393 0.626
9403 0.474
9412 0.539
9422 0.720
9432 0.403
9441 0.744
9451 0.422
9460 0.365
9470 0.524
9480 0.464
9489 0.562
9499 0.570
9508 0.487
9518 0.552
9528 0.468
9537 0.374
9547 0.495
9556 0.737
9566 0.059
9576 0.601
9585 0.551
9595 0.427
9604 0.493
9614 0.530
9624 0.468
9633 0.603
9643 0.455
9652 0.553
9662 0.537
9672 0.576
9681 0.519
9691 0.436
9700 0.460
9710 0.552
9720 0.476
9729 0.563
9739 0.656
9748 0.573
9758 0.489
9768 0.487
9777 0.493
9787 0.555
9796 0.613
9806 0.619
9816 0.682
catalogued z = 0.722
